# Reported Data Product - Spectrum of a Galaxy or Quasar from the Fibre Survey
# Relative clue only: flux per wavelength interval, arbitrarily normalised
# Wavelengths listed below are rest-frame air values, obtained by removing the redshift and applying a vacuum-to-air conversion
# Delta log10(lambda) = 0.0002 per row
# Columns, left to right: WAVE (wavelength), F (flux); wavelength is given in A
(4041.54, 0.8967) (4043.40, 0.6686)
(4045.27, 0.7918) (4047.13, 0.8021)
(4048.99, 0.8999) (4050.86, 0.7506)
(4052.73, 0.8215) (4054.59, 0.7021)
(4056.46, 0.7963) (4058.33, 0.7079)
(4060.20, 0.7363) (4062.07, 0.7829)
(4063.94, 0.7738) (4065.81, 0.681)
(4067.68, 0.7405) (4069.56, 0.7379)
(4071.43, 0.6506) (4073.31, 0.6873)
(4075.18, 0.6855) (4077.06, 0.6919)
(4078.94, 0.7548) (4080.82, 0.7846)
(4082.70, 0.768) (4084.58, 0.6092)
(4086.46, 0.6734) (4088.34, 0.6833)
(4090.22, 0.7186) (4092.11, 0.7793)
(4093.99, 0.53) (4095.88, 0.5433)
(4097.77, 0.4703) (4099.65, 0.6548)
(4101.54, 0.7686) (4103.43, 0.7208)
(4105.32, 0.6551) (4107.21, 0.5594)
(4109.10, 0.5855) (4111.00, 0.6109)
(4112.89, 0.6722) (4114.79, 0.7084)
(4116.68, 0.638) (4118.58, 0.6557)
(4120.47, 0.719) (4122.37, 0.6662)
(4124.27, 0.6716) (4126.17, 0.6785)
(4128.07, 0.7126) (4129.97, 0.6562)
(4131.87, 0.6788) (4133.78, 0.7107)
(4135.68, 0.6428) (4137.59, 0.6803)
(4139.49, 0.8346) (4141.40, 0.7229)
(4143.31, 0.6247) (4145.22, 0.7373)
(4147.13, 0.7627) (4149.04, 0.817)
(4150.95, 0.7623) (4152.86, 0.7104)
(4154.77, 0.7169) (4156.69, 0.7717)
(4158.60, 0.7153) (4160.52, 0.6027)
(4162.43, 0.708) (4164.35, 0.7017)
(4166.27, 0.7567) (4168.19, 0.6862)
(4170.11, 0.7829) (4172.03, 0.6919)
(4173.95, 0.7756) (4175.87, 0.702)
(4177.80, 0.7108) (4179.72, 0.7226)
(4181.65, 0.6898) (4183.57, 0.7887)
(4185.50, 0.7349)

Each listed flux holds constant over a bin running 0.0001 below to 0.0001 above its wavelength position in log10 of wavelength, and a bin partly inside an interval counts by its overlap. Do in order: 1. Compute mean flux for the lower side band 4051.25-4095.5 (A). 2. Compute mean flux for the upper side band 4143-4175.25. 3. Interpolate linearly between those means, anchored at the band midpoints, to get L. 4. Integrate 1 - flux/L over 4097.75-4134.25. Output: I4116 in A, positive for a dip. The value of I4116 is 2.9 A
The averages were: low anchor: 0.715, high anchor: 0.727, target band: 0.664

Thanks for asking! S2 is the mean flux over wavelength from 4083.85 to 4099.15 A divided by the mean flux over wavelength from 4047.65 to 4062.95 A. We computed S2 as 0.81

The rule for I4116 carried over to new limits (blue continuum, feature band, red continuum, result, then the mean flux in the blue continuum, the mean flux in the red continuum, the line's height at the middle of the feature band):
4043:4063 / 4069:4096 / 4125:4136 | 1.7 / 0.771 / 0.682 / 0.737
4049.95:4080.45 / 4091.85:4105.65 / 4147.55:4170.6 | 1.8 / 0.732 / 0.727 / 0.73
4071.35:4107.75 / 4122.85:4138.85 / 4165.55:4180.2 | 0.4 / 0.671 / 0.728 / 0.699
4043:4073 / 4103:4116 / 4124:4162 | 1.5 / 0.753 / 0.711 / 0.728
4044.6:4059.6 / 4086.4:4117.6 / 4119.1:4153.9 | 4.0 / 0.783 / 0.71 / 0.74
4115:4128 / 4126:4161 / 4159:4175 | -1.0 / 0.677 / 0.713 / 0.694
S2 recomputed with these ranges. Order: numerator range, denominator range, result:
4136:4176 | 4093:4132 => 1.13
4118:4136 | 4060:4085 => 0.94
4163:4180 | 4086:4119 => 1.12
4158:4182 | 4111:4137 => 1.05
